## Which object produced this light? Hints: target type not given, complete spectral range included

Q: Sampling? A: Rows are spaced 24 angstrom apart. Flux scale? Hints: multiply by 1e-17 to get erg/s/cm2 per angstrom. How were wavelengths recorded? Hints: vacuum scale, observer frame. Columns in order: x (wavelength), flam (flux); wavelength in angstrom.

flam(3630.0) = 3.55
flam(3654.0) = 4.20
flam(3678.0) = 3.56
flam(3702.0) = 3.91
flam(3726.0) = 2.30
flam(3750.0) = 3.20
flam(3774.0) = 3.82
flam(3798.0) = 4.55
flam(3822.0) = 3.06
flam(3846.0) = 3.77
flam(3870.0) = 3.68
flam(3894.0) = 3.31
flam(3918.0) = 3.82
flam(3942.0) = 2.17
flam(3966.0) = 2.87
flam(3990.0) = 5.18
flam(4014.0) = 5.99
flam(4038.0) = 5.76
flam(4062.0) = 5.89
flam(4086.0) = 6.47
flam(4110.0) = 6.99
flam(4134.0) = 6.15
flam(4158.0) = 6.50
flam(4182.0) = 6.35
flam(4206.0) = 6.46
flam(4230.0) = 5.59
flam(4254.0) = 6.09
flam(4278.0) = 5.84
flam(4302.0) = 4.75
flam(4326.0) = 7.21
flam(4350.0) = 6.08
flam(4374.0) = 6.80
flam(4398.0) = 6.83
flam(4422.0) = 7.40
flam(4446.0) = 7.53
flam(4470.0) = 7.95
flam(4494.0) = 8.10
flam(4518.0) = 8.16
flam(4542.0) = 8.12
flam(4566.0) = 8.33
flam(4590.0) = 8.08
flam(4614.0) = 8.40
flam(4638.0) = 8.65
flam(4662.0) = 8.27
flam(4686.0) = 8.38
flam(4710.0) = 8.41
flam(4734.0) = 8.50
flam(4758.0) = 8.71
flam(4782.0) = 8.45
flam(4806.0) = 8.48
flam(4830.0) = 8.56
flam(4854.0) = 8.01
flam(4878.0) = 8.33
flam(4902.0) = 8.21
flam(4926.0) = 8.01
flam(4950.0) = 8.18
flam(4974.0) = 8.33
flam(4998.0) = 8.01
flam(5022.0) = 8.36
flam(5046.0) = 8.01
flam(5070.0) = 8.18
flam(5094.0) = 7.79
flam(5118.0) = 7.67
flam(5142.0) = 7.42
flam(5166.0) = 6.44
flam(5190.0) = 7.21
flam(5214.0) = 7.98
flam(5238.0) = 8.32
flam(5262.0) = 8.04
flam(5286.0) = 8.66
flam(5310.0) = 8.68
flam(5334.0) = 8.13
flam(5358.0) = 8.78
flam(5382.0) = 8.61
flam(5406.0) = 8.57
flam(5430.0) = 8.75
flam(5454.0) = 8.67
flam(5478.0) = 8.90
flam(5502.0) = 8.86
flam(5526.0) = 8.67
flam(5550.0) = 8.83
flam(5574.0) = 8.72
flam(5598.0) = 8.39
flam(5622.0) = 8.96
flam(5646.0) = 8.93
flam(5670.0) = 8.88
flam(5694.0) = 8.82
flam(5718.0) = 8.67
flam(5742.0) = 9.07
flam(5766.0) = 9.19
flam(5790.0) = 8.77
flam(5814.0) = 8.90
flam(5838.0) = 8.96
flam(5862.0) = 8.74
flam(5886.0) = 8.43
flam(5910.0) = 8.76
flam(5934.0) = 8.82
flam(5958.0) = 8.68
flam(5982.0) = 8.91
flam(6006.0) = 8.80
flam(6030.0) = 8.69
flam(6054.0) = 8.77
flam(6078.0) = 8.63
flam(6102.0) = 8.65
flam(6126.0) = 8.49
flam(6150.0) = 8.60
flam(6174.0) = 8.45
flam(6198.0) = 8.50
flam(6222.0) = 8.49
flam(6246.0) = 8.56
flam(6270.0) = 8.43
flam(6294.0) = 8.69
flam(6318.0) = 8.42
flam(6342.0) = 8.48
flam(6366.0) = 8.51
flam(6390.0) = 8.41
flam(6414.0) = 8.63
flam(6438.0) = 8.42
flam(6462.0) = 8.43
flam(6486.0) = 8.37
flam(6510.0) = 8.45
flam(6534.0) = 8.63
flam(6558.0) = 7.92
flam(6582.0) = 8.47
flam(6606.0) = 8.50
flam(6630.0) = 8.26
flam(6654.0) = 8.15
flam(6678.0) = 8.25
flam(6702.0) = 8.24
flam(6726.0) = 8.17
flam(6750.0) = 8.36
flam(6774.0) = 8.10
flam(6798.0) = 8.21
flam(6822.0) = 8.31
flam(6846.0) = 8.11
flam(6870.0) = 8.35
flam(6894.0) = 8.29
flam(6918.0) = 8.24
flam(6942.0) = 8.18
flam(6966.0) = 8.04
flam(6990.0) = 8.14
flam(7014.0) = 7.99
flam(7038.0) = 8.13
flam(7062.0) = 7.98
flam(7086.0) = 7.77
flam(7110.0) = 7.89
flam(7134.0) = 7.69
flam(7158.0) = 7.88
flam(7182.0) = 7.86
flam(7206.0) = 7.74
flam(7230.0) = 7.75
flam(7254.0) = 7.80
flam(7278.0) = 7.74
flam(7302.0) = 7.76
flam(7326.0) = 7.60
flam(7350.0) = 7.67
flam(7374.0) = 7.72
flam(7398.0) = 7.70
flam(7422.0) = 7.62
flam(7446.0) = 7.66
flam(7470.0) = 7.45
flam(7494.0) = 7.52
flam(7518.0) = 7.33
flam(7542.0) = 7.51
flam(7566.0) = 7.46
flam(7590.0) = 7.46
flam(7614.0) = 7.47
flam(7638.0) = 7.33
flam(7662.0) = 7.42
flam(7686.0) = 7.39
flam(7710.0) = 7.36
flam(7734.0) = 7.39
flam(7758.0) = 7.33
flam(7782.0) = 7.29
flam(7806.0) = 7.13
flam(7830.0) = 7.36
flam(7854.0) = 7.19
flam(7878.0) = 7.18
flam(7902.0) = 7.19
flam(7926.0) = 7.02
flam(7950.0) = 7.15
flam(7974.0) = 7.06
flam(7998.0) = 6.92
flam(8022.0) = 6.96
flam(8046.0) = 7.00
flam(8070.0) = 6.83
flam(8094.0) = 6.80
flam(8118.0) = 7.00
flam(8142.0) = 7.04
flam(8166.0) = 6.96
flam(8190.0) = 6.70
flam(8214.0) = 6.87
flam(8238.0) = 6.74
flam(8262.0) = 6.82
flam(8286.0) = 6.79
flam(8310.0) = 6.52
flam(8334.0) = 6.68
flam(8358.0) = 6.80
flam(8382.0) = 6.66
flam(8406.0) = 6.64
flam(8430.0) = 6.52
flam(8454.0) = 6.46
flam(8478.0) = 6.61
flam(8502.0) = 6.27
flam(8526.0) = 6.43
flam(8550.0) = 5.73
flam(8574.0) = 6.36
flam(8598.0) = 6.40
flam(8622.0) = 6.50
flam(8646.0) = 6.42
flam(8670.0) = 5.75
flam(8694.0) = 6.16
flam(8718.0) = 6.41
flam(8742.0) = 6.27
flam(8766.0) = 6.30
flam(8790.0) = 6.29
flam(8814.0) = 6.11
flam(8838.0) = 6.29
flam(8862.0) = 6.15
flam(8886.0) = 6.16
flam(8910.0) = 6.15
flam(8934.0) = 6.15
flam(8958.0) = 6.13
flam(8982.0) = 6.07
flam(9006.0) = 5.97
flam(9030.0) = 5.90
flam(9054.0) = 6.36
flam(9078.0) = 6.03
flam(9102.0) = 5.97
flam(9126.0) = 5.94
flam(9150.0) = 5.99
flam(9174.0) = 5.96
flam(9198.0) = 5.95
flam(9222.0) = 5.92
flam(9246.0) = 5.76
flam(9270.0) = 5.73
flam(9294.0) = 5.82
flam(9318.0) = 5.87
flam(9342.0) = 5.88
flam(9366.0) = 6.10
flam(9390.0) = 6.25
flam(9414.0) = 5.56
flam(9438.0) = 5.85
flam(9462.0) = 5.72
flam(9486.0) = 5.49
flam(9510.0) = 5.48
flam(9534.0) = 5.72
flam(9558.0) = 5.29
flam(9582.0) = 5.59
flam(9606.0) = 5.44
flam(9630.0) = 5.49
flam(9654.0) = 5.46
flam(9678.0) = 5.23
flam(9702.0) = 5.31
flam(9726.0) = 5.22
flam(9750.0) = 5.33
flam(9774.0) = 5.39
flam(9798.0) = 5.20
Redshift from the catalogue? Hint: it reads 0.00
